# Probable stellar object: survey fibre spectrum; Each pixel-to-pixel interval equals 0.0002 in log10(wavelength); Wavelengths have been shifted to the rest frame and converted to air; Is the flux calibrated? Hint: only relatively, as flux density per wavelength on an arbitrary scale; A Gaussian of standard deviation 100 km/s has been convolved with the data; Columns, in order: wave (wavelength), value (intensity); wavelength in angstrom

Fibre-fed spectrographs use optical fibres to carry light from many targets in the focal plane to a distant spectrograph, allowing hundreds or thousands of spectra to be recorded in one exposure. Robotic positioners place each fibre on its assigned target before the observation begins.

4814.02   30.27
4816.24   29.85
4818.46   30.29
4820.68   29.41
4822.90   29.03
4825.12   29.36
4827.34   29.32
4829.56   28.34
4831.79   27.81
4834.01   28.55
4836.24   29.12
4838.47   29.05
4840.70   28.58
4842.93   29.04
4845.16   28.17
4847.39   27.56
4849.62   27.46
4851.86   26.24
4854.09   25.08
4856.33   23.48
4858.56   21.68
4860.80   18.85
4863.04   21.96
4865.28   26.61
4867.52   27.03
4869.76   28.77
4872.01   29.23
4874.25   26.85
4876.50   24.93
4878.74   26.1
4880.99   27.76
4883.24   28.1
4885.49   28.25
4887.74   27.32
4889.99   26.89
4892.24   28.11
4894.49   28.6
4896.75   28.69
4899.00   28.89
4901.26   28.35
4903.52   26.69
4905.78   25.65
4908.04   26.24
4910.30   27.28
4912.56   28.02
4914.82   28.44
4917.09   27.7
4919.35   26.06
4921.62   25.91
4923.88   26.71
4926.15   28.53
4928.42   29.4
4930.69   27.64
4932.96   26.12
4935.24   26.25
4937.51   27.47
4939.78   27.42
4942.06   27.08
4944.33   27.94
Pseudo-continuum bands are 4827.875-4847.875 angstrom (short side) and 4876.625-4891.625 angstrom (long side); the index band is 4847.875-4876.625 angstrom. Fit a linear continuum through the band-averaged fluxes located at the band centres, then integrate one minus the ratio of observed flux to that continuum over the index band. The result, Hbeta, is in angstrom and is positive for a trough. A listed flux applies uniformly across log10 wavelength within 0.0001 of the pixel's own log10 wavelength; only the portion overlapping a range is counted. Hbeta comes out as 2.6 angstrom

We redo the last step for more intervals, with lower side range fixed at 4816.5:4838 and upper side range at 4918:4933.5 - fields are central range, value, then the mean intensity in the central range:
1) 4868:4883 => 0.5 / 27.3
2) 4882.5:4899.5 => -0.1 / 28.1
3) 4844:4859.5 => 1.6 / 25.7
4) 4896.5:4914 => 0.1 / 27.4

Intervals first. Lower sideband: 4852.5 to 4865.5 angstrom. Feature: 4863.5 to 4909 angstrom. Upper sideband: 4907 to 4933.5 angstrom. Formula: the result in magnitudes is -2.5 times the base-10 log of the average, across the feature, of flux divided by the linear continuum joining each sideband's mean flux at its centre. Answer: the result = -0.107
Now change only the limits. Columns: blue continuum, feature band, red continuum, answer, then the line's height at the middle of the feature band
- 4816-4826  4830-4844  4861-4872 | -0.02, 28.2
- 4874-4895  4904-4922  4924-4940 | 0.02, 27.4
